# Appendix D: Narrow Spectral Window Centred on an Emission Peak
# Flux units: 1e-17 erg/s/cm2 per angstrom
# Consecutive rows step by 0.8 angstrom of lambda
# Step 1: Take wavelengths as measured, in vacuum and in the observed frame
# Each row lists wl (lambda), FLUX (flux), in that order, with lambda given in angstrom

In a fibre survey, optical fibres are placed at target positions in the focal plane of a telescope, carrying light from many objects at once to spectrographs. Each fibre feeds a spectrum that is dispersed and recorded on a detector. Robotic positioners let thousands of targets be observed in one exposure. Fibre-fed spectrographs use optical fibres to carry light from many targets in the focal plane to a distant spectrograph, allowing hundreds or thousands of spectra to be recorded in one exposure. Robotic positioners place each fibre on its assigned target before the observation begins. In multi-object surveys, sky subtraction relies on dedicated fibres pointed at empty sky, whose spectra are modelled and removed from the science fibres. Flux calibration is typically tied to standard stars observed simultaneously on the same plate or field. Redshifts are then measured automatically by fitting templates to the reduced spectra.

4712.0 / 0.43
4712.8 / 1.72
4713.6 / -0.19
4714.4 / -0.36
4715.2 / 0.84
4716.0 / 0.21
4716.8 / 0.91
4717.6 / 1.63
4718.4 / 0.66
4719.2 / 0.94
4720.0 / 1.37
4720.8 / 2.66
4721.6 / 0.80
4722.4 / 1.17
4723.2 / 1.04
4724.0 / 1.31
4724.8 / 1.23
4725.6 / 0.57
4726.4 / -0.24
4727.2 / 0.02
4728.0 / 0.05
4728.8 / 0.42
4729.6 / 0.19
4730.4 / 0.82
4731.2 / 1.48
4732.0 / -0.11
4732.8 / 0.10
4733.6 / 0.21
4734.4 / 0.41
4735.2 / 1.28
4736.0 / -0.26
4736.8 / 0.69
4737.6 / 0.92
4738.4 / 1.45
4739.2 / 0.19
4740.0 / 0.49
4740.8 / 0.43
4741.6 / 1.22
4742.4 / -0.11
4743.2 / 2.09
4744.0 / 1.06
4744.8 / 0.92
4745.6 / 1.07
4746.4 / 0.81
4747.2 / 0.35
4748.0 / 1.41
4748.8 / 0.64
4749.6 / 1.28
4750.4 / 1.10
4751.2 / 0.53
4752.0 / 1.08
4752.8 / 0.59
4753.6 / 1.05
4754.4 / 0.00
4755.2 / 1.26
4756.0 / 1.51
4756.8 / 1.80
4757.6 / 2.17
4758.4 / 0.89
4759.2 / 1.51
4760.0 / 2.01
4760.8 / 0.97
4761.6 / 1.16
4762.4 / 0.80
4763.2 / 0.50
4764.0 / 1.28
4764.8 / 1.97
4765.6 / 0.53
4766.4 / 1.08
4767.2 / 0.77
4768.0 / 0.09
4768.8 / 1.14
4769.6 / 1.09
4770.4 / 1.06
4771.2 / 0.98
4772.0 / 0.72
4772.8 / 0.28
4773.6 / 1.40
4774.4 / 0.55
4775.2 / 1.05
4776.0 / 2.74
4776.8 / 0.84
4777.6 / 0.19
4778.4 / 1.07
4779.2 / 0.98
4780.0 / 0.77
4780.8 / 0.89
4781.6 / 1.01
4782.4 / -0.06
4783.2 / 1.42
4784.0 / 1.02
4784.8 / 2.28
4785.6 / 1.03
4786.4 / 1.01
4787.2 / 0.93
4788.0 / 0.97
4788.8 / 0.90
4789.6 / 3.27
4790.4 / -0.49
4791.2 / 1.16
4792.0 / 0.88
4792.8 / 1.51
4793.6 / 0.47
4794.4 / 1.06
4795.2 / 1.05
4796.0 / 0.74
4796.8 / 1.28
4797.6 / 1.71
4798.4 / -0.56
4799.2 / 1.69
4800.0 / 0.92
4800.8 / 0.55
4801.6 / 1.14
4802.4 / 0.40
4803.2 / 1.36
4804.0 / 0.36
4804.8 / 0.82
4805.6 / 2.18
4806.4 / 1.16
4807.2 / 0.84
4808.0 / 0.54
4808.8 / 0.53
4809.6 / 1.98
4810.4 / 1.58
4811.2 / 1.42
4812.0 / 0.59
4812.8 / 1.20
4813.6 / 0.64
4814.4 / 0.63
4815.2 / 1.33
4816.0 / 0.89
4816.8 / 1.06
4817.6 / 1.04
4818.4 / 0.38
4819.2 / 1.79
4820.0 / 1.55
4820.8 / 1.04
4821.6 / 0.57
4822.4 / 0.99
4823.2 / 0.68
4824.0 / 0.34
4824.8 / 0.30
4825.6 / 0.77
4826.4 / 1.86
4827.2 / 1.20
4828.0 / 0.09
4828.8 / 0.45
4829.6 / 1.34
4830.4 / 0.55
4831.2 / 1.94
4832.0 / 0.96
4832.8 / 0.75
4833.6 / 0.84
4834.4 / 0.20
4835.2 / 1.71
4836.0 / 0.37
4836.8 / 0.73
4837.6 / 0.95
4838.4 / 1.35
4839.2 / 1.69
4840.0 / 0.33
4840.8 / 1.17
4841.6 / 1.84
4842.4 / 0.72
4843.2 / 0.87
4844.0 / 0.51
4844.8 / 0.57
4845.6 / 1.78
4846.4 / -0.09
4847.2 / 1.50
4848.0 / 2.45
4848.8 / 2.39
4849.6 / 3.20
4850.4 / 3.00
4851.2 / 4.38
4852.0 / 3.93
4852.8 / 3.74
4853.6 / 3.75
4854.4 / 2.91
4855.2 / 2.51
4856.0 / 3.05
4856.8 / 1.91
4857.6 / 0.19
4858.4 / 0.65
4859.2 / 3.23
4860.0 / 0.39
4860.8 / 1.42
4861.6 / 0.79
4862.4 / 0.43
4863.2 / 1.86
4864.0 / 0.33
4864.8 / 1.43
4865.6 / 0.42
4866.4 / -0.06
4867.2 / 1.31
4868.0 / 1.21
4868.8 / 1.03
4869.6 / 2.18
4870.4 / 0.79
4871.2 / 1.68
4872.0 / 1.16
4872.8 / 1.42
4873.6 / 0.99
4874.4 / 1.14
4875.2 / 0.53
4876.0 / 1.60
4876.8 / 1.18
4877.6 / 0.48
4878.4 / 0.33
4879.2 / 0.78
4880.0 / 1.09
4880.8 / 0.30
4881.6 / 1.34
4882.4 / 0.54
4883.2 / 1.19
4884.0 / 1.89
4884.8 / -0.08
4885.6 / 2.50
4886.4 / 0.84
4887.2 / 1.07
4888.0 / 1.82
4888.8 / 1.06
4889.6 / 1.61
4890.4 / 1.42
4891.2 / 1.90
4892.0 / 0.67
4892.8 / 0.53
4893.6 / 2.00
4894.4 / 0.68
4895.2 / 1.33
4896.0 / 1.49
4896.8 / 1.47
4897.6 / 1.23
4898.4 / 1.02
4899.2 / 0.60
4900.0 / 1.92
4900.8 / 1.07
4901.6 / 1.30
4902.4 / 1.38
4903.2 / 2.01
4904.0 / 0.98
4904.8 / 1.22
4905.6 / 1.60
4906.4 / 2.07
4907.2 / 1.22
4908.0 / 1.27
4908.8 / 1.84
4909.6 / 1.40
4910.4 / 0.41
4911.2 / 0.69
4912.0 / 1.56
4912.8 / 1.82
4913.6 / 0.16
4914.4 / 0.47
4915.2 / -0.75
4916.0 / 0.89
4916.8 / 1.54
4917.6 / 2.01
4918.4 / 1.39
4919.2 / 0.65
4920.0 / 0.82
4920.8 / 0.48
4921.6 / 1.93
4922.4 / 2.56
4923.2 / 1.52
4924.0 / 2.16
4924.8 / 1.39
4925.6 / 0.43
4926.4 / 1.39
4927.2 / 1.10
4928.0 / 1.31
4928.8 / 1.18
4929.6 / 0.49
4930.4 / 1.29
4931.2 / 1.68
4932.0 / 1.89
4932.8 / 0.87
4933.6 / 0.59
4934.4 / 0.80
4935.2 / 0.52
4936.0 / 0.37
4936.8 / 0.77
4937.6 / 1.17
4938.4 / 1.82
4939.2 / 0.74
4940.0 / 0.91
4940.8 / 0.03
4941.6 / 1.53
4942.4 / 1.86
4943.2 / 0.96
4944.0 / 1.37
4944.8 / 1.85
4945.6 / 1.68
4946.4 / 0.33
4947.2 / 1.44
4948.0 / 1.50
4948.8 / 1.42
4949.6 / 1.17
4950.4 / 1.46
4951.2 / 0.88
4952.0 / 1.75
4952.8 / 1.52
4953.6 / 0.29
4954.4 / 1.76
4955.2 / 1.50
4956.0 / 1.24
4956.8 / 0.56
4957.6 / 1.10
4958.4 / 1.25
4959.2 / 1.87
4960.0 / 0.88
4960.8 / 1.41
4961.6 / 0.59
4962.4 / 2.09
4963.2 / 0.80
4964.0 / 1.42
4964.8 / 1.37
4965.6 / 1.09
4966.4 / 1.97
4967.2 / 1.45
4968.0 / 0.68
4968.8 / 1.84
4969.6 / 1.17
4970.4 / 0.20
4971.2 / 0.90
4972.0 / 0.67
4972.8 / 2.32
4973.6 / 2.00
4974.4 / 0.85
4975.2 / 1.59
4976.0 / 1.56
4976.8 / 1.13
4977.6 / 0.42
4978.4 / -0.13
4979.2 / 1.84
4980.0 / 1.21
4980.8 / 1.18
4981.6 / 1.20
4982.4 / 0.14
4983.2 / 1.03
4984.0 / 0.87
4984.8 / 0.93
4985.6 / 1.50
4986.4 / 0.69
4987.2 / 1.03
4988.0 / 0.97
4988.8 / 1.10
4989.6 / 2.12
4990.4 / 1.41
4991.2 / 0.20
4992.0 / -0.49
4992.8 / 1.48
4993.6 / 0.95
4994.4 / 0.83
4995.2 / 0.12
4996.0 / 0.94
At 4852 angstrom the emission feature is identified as [O II]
